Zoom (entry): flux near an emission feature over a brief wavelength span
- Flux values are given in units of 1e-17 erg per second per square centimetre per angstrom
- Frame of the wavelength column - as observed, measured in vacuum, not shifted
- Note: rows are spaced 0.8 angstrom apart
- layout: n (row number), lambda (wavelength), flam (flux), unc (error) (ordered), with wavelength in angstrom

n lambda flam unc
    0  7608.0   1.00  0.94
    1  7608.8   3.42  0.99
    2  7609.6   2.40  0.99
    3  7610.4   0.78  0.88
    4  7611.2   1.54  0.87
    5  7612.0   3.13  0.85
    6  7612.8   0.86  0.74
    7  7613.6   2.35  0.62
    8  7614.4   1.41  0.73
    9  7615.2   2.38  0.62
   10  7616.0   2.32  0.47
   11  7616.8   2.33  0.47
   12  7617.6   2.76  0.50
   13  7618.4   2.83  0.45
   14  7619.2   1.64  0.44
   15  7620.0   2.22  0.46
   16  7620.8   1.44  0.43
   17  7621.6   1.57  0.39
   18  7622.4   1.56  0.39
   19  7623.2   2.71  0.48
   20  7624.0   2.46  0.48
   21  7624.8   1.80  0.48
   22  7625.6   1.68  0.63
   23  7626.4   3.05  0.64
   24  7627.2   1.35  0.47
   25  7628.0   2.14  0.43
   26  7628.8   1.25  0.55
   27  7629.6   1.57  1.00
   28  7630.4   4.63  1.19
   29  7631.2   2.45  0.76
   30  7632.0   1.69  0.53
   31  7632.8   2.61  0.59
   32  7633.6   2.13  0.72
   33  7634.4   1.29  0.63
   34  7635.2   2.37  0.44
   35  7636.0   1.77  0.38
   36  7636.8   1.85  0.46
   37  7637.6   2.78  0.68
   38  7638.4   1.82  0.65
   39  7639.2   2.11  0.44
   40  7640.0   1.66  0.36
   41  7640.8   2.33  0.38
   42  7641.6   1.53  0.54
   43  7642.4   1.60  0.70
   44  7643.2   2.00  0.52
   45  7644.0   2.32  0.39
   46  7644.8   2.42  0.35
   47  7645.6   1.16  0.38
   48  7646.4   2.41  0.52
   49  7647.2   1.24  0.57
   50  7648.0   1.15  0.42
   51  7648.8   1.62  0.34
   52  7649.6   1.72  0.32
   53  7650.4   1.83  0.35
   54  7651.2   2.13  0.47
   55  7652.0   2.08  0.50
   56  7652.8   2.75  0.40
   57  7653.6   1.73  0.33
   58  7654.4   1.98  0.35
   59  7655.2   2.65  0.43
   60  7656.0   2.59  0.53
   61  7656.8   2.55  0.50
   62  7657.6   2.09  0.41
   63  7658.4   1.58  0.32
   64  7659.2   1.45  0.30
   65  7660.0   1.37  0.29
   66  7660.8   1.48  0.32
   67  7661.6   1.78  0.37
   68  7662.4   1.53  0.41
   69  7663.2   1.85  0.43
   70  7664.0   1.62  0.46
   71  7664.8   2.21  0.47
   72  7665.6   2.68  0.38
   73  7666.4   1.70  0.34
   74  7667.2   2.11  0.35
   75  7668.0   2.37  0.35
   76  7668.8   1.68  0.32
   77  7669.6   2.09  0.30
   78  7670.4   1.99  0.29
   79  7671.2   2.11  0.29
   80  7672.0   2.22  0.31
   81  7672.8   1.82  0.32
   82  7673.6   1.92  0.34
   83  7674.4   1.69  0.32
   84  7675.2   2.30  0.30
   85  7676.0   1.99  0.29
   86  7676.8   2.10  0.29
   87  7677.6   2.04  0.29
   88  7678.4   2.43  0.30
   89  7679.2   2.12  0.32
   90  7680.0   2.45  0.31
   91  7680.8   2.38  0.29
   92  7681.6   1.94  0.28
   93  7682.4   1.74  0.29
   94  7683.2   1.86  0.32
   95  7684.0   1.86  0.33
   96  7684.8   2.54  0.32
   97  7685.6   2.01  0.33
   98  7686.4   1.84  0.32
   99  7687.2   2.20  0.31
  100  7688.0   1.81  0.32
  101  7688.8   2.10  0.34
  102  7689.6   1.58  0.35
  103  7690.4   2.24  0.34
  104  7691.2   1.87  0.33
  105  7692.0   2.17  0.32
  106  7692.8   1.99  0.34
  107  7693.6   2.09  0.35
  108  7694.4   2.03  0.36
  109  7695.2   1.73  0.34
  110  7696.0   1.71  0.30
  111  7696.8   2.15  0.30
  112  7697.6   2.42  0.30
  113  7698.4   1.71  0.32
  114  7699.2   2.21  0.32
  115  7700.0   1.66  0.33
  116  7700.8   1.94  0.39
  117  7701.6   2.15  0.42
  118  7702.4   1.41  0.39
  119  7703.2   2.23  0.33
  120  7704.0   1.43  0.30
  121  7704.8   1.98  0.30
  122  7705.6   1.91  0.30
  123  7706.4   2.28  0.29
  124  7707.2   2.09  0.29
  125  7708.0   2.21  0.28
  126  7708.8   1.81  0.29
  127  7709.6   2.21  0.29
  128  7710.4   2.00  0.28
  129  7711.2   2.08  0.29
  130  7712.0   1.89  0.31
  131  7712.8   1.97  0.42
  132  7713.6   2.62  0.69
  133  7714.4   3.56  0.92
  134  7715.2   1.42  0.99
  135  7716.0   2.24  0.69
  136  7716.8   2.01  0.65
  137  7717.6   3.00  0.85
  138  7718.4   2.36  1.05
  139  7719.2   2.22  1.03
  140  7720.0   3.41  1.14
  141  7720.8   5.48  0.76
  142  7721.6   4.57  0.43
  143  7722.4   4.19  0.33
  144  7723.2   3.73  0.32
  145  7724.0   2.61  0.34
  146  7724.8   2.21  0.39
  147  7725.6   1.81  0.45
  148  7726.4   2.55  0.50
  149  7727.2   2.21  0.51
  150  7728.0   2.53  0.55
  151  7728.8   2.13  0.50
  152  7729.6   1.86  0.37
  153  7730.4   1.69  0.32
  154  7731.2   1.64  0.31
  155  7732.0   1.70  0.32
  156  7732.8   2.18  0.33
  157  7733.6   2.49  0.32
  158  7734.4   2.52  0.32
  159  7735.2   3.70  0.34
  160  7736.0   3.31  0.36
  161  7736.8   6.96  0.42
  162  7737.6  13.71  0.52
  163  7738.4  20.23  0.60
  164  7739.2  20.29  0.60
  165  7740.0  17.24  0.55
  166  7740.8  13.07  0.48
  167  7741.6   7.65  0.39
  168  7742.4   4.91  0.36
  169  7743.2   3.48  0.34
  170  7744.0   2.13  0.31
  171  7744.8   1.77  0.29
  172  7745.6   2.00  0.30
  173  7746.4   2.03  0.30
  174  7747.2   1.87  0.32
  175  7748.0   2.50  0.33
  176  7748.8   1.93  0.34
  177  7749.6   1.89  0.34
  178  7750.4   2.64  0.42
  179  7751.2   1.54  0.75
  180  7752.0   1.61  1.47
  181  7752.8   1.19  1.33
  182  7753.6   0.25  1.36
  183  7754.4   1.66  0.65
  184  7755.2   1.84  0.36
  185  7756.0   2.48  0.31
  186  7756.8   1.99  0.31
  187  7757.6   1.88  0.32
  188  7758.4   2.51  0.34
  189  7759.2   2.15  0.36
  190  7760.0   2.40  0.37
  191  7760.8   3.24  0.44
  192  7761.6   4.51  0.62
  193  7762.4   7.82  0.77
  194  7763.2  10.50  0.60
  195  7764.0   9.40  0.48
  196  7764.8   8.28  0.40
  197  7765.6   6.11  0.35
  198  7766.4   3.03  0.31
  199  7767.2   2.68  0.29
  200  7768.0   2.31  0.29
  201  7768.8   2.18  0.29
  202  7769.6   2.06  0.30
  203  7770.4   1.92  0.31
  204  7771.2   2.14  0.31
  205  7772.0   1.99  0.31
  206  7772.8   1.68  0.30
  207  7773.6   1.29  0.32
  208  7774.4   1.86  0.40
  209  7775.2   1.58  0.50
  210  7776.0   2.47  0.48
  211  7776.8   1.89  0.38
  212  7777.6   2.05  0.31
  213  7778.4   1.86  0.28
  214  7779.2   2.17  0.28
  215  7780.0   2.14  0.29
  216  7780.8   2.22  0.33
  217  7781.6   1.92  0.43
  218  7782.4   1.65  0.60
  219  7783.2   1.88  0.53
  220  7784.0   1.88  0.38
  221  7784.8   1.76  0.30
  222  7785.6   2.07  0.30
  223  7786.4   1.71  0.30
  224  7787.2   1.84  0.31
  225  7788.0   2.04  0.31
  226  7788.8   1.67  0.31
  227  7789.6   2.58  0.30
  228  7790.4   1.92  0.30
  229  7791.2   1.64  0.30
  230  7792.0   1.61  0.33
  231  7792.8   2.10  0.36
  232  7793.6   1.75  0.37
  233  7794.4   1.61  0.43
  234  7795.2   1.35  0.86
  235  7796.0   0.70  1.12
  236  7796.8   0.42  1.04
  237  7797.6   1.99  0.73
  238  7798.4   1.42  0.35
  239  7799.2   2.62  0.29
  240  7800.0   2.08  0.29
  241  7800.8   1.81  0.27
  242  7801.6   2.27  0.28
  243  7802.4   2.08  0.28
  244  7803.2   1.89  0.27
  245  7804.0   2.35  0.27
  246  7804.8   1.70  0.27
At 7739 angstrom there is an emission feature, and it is Halpha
